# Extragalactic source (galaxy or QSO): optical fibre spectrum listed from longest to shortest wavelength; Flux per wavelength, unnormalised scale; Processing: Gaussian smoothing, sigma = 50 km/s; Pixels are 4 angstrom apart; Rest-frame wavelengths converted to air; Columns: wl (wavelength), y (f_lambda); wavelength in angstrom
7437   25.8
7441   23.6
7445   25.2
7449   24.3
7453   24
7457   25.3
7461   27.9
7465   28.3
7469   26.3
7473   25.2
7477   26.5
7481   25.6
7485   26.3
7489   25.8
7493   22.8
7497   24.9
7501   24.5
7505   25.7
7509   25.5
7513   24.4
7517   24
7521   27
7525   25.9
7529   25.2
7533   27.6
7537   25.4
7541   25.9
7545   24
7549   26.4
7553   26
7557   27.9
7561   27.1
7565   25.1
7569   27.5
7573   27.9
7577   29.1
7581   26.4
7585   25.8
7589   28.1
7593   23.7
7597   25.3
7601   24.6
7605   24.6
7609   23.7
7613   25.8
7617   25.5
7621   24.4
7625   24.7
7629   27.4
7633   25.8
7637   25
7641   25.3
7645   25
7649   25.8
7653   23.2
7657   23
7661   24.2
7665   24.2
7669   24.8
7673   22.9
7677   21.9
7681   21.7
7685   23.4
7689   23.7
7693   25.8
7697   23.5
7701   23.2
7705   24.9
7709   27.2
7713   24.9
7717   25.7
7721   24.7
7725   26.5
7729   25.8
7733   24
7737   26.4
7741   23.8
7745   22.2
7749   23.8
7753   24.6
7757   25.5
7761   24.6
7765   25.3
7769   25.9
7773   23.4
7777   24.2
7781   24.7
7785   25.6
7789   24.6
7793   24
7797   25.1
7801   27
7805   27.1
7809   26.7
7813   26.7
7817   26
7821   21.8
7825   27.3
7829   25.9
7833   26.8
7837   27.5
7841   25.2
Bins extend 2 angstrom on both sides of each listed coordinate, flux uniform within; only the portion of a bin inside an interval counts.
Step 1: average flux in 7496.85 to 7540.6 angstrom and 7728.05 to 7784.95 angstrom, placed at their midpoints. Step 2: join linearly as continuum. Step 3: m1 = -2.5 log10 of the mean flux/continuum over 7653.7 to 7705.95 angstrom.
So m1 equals 0.06 mag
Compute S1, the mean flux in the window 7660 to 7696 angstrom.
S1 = 23.6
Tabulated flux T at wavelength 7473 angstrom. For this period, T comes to 25.2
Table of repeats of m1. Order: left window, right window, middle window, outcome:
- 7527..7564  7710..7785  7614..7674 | 0.031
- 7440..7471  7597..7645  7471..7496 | 0.010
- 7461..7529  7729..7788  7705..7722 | -0.035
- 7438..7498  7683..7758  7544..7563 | -0.050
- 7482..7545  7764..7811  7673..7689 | 0.125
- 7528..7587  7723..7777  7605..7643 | 0.027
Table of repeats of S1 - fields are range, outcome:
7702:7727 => 25.6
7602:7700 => 24.4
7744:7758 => 24.1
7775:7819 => 25.6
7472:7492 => 25.8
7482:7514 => 25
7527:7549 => 25.7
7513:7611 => 26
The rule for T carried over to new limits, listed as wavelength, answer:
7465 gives 28.3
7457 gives 25.3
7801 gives 27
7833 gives 26.8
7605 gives 24.6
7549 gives 26.4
